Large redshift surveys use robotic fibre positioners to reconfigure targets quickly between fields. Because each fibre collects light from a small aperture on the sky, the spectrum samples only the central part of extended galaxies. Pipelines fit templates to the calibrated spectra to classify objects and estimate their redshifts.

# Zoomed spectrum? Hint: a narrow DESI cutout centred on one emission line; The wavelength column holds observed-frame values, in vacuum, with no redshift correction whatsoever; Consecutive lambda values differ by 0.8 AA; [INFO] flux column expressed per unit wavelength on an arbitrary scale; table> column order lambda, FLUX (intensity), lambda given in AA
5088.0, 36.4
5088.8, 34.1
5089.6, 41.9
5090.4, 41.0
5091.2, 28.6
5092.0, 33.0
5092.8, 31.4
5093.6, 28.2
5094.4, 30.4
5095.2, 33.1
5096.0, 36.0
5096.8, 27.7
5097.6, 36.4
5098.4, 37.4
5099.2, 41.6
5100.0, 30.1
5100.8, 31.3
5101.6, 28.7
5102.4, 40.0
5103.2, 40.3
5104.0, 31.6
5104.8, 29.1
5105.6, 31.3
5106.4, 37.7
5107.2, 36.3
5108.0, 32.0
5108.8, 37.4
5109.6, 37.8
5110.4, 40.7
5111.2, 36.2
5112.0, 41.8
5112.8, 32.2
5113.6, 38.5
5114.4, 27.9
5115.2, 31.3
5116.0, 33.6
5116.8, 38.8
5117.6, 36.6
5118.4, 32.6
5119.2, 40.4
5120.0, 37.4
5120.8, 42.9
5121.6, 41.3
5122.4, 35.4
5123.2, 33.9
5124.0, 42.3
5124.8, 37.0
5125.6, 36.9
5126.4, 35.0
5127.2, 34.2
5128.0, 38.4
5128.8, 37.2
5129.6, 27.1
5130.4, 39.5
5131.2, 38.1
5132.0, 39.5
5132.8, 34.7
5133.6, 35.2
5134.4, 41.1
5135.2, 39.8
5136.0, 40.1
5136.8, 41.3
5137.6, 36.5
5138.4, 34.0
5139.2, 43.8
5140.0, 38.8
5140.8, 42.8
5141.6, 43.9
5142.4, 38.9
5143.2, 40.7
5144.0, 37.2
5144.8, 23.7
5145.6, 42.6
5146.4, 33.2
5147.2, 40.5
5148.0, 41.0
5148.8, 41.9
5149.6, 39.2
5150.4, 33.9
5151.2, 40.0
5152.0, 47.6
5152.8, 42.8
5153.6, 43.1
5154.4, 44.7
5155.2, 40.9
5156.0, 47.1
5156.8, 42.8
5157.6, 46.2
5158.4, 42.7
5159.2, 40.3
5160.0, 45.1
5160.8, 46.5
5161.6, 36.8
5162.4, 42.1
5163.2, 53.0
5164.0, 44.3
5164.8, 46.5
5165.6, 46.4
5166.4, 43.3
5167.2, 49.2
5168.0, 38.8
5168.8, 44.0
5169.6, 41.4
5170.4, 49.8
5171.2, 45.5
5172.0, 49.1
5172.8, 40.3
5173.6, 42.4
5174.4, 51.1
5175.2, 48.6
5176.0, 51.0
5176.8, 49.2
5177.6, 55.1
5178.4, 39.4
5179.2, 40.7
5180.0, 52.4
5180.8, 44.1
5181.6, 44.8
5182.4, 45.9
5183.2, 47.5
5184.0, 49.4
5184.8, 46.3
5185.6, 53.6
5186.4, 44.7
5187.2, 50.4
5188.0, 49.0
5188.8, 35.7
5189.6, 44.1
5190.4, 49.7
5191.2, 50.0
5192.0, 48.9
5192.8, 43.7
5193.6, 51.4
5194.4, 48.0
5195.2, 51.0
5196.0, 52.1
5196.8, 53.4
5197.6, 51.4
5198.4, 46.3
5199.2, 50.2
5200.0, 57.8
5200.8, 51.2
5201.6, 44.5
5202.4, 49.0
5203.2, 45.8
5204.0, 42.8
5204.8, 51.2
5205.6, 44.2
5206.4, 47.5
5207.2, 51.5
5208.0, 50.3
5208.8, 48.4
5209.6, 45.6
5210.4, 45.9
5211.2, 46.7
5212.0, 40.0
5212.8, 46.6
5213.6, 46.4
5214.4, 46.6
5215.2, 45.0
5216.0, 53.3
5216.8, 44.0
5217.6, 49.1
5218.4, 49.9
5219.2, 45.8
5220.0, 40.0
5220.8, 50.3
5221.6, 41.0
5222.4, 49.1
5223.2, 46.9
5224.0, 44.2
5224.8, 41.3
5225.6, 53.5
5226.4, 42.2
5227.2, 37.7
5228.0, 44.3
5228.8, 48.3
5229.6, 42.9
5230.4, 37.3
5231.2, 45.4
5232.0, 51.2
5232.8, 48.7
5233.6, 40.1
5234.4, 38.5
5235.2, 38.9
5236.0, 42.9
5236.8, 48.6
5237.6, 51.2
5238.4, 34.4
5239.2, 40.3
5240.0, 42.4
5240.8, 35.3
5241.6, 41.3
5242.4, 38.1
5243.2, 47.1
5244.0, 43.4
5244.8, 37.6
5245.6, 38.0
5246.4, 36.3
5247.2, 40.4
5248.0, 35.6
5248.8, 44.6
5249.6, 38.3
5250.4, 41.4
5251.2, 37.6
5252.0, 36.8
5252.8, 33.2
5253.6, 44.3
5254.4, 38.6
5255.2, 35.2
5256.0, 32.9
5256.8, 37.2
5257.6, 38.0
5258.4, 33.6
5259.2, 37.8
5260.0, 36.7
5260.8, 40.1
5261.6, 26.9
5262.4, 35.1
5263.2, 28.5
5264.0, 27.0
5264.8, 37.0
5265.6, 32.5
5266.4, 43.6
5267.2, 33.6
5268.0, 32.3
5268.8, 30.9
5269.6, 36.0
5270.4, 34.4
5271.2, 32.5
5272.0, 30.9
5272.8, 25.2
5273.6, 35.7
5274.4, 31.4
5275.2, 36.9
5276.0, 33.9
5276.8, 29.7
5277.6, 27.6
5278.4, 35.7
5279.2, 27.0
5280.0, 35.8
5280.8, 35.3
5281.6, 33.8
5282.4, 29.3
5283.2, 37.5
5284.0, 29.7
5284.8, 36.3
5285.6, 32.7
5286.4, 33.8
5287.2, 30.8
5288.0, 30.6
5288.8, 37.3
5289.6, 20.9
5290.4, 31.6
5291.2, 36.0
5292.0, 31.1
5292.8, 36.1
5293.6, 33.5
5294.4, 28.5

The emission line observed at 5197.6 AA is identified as C III]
